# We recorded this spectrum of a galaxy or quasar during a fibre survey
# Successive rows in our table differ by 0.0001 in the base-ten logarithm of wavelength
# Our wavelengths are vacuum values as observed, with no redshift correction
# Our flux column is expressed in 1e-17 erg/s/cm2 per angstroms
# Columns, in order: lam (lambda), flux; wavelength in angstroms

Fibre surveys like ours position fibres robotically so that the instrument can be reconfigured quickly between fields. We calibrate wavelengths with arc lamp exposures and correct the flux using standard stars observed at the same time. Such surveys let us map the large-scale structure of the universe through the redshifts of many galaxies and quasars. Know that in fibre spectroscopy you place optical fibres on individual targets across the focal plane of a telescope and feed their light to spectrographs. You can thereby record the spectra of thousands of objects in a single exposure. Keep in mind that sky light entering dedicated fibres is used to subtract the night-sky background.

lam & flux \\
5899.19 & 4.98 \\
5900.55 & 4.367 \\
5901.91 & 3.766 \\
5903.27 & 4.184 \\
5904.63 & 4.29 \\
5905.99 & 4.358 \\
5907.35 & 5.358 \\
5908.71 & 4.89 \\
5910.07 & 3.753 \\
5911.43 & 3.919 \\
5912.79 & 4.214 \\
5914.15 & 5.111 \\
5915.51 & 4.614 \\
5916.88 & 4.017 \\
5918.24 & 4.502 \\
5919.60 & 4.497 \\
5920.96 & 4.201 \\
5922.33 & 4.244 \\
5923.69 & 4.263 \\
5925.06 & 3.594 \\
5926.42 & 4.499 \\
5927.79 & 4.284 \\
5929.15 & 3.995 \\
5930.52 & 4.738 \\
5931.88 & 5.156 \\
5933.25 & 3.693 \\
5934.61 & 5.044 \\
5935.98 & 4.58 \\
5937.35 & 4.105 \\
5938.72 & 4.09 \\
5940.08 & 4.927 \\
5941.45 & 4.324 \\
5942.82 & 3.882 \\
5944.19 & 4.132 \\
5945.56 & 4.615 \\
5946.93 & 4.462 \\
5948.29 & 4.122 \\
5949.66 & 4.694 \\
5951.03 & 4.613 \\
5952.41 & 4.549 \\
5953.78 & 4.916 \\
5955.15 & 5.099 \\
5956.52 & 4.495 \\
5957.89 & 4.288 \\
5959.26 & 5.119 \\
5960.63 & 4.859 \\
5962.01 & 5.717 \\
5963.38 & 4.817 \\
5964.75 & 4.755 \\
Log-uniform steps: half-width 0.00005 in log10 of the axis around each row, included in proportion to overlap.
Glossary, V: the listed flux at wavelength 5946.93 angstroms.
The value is 4.462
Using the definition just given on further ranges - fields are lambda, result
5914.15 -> 5.111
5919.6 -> 4.497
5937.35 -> 4.105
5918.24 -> 4.502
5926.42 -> 4.499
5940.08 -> 4.927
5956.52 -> 4.495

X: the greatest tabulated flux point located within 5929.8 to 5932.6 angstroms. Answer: 5.156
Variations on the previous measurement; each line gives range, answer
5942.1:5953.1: 4.694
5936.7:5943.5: 4.927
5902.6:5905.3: 4.29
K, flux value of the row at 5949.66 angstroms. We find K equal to 4.694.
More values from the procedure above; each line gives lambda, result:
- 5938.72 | 4.09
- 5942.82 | 3.882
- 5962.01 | 5.717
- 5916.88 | 4.017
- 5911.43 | 3.919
